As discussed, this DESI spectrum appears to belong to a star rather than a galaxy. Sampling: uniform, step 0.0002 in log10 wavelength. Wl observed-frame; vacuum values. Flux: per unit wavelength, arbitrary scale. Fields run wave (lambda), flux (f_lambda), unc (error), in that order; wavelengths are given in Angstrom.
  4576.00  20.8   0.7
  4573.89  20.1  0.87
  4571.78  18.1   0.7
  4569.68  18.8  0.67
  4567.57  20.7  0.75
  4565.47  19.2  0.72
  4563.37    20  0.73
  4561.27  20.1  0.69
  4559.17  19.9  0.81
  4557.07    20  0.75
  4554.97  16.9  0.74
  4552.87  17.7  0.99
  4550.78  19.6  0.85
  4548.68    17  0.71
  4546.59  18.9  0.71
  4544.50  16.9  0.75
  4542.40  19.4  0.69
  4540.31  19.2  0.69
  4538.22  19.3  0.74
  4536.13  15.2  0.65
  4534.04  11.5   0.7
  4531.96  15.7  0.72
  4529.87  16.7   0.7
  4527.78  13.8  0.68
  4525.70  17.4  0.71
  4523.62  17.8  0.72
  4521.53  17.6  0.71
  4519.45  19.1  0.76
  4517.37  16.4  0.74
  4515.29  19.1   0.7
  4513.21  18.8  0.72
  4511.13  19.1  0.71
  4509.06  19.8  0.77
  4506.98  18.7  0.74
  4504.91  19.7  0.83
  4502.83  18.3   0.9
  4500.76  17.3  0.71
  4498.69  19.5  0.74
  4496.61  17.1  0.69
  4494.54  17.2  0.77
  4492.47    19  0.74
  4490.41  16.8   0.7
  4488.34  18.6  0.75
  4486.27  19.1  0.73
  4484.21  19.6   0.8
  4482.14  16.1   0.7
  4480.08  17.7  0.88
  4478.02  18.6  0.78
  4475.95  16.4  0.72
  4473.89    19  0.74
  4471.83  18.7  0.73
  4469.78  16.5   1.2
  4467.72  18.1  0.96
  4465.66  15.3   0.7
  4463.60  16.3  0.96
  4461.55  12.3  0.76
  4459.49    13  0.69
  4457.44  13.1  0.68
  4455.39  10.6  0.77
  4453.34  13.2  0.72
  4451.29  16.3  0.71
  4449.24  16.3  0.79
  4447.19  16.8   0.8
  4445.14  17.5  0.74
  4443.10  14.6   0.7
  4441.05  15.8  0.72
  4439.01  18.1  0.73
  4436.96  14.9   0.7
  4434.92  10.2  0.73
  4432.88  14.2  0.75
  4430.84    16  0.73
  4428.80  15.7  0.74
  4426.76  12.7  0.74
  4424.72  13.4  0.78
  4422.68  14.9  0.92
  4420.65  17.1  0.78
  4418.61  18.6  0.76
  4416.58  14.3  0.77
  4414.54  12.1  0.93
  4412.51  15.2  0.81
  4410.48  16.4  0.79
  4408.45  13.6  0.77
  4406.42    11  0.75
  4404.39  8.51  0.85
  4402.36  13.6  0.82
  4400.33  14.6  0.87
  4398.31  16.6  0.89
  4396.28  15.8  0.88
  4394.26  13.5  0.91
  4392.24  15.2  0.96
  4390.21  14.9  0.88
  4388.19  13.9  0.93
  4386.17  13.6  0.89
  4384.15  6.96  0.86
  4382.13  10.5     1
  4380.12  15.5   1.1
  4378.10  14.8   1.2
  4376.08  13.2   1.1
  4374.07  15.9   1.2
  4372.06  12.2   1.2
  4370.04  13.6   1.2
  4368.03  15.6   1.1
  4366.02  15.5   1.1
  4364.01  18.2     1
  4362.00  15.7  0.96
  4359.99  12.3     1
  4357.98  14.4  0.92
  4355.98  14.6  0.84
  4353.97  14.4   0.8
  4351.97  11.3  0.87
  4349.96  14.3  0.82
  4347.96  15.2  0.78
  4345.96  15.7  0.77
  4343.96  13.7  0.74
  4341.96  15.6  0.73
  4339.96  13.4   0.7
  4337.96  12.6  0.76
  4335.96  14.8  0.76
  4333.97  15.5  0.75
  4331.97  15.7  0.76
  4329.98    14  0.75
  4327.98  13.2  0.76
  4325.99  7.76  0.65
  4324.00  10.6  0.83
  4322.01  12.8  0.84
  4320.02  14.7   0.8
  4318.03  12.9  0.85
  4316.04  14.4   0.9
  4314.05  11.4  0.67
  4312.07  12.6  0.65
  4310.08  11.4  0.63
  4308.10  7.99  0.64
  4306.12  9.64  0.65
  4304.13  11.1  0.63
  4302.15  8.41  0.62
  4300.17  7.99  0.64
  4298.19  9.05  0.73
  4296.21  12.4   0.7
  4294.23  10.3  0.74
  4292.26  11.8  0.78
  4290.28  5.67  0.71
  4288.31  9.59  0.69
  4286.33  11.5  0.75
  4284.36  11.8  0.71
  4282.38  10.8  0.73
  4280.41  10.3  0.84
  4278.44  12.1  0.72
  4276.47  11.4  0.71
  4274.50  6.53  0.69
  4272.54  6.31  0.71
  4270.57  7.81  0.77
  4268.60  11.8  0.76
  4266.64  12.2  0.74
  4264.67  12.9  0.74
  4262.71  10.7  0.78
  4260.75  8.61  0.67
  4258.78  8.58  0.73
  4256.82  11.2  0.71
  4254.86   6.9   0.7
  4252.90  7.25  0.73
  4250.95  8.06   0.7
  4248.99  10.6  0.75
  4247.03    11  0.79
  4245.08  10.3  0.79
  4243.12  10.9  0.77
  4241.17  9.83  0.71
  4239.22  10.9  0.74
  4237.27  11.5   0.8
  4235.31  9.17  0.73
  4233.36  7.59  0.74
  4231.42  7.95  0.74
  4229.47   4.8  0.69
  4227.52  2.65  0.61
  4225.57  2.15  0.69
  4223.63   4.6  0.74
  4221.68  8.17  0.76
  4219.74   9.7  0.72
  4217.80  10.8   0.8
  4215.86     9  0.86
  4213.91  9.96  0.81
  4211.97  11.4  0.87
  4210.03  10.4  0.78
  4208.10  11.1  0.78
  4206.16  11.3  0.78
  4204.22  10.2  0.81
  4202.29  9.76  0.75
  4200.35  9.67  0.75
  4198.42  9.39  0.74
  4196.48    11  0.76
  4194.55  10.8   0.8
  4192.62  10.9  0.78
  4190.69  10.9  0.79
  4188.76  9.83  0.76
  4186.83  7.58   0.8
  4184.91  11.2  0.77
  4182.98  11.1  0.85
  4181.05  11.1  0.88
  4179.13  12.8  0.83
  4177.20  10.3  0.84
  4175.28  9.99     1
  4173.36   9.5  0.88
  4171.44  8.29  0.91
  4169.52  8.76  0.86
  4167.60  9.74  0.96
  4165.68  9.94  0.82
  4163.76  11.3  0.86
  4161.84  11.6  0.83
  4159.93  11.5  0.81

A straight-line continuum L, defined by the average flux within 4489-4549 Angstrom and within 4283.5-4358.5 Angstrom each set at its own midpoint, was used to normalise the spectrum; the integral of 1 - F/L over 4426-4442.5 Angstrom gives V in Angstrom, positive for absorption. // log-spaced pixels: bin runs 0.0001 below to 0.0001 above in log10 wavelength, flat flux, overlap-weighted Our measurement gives 0.7 Angstrom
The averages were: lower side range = 12.2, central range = 14.7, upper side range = 17.7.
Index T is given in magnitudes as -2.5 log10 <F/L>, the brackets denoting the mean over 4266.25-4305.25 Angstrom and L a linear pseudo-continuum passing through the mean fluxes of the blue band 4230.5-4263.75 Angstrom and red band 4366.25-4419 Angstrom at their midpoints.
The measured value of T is 0.08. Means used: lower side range 9.48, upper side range 13.8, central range 9.91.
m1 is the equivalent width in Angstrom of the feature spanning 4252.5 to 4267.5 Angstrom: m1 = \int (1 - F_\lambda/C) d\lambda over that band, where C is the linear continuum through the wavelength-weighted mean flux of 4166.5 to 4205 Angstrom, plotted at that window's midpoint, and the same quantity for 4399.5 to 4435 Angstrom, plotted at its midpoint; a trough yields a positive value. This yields 2.0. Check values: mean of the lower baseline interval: 10.1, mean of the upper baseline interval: 14.1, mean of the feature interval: 9.87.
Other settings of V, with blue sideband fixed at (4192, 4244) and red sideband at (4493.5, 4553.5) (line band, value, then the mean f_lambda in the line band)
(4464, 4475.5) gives -0.8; 17.4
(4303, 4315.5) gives 0.9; 10.8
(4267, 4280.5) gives 1.4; 9.54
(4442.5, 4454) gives -0.2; 15.9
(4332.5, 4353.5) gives -2.7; 14.2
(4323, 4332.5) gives 0.1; 12.1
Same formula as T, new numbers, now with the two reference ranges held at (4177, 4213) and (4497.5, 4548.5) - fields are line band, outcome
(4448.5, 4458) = 0.17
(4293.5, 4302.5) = 0.30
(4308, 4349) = 0.02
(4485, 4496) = -0.07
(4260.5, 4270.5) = 0.09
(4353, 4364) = -0.04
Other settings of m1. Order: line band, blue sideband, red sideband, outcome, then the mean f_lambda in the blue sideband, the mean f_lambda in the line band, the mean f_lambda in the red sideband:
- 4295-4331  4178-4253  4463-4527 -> 3.5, 9.44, 11.2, 18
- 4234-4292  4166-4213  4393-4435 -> 8.6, 10.3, 9.88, 14.3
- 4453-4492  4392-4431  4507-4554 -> -0.8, 14.4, 16.4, 17.6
